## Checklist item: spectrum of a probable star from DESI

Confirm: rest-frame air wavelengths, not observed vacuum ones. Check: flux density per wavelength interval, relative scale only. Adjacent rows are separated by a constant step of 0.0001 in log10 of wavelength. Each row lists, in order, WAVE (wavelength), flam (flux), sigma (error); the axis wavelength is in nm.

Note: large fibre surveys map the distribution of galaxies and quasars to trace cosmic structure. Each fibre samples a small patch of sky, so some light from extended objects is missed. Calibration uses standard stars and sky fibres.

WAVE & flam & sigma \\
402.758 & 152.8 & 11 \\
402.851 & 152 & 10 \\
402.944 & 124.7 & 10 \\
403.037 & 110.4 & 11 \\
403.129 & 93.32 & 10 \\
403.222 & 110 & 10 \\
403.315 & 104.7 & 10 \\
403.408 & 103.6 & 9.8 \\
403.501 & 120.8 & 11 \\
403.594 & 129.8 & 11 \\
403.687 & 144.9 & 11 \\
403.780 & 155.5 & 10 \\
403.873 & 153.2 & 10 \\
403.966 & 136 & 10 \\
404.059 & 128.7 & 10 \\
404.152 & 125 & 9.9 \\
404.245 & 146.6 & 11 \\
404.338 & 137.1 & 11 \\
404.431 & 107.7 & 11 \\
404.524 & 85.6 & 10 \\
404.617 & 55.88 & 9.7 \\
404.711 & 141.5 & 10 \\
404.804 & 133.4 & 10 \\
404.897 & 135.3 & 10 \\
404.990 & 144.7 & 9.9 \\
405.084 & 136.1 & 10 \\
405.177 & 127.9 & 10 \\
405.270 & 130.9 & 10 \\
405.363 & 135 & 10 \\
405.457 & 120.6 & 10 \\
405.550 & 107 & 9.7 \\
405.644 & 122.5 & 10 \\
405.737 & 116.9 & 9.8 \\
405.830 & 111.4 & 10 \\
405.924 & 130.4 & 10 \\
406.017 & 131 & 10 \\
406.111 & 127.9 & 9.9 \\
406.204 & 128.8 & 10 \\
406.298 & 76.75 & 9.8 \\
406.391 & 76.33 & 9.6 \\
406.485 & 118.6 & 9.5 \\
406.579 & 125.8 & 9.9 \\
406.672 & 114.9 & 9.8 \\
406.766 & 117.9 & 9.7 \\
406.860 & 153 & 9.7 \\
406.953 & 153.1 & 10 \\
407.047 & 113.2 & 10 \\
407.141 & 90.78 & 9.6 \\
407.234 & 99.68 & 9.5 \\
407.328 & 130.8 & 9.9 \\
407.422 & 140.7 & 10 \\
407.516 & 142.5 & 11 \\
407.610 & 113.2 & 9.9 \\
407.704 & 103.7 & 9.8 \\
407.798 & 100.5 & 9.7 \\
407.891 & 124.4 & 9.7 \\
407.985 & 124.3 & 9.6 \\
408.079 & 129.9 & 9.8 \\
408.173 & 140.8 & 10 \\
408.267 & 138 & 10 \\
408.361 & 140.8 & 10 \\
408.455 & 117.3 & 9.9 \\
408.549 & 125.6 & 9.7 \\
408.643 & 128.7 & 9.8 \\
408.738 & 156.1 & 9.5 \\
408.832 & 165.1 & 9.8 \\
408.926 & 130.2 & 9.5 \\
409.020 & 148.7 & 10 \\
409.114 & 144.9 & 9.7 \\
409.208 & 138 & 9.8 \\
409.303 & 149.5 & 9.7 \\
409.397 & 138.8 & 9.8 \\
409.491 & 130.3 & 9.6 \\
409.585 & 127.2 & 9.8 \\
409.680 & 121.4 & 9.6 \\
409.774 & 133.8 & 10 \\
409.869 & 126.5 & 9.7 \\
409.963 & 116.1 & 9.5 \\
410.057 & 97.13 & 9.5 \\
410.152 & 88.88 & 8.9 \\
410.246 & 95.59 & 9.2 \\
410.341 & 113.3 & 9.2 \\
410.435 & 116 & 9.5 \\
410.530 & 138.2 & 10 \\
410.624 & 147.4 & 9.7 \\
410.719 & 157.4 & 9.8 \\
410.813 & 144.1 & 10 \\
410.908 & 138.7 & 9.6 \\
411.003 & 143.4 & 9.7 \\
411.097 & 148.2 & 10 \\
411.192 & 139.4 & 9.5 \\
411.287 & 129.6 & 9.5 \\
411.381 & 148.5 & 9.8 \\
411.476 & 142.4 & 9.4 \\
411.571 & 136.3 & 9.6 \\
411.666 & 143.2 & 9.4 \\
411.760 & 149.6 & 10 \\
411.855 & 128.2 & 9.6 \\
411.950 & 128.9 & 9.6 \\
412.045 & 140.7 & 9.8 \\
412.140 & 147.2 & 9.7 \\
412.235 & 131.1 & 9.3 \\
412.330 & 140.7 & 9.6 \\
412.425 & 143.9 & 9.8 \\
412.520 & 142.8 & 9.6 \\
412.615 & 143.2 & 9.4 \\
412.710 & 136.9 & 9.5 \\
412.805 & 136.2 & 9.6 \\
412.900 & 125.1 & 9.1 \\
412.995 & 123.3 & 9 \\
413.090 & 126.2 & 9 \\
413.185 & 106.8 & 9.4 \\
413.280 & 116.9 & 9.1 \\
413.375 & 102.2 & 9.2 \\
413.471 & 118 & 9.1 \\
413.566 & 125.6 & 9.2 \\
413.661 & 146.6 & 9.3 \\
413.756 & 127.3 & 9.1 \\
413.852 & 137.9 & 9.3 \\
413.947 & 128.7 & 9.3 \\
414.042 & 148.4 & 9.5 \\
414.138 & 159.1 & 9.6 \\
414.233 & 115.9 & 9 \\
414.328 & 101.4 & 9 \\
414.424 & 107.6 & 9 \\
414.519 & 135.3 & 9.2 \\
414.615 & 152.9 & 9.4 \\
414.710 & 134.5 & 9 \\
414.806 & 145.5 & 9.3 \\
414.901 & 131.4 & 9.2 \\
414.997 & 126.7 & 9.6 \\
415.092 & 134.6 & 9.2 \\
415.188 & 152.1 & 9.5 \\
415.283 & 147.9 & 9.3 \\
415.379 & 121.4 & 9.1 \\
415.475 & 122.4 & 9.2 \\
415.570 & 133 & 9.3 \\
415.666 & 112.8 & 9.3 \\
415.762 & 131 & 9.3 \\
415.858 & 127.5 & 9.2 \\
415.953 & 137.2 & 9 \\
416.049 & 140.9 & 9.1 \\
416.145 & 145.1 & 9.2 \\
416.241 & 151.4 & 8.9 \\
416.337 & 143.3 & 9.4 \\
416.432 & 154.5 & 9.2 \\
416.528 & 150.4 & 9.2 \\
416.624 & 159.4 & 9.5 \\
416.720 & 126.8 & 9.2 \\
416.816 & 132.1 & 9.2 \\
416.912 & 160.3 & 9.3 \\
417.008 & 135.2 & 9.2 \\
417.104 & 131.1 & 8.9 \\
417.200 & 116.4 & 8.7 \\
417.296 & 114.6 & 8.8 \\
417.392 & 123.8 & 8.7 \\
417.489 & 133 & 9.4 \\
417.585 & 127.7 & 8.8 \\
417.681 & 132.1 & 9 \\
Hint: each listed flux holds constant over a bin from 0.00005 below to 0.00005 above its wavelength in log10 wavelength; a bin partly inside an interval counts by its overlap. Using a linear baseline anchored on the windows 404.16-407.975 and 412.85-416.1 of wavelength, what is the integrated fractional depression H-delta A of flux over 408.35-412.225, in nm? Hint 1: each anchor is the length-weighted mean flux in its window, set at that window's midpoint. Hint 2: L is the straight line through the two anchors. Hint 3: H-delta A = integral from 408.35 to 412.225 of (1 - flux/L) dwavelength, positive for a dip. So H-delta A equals -0.28 nm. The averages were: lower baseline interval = 120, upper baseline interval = 130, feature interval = 134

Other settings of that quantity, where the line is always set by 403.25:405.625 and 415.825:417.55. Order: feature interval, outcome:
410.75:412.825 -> -0.11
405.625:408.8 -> 0.14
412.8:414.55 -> 0.12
